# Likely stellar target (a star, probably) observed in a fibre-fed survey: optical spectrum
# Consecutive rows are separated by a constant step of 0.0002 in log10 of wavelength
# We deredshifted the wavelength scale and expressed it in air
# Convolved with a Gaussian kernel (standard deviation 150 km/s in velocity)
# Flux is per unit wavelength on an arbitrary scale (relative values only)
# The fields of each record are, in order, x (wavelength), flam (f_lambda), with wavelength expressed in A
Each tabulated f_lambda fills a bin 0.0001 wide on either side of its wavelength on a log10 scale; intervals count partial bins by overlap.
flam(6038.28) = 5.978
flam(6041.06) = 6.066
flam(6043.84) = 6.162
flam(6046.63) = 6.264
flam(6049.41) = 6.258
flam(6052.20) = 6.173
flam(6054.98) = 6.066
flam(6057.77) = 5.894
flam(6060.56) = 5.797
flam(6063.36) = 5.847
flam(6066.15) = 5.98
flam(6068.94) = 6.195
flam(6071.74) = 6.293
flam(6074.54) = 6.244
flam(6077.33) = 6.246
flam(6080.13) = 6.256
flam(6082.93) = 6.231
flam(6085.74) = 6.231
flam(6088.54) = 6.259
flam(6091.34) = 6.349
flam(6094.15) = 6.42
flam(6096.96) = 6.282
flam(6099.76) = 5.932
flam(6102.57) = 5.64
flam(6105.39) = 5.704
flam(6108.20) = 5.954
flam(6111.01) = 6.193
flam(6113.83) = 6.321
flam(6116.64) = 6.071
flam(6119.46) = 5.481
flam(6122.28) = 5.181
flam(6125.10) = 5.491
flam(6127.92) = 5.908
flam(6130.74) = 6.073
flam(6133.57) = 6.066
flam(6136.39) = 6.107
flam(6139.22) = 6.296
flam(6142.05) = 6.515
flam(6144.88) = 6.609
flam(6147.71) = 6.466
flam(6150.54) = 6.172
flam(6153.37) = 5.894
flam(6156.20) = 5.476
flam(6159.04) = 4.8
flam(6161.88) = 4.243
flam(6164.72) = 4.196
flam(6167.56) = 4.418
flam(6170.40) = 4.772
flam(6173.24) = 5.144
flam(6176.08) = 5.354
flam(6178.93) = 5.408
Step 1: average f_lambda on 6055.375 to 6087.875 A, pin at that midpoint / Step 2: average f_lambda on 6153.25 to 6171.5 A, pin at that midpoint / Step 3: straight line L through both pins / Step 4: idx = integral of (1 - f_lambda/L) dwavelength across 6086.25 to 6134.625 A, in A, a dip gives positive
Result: -3.8 A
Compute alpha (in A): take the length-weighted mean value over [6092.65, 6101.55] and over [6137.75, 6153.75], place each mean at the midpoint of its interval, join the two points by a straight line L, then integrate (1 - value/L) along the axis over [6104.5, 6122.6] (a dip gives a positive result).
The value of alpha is 1.03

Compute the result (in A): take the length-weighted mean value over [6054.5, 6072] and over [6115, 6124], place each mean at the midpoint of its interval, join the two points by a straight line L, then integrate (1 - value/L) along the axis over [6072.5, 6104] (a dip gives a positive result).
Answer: -2.0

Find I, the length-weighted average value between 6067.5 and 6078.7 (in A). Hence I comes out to 6.25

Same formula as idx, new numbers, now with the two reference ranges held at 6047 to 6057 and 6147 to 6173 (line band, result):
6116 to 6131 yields -0.49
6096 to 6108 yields -0.42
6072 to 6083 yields -0.62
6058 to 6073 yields 0.06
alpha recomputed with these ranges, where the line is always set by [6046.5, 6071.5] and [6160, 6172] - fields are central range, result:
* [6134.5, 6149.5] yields -5.0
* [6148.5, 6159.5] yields -2.6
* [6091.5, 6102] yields -1.3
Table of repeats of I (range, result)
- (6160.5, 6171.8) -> 4.41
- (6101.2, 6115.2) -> 5.96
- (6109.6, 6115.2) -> 6.25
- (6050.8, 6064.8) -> 5.95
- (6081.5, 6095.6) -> 6.29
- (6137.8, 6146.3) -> 6.47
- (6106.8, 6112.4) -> 6.08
